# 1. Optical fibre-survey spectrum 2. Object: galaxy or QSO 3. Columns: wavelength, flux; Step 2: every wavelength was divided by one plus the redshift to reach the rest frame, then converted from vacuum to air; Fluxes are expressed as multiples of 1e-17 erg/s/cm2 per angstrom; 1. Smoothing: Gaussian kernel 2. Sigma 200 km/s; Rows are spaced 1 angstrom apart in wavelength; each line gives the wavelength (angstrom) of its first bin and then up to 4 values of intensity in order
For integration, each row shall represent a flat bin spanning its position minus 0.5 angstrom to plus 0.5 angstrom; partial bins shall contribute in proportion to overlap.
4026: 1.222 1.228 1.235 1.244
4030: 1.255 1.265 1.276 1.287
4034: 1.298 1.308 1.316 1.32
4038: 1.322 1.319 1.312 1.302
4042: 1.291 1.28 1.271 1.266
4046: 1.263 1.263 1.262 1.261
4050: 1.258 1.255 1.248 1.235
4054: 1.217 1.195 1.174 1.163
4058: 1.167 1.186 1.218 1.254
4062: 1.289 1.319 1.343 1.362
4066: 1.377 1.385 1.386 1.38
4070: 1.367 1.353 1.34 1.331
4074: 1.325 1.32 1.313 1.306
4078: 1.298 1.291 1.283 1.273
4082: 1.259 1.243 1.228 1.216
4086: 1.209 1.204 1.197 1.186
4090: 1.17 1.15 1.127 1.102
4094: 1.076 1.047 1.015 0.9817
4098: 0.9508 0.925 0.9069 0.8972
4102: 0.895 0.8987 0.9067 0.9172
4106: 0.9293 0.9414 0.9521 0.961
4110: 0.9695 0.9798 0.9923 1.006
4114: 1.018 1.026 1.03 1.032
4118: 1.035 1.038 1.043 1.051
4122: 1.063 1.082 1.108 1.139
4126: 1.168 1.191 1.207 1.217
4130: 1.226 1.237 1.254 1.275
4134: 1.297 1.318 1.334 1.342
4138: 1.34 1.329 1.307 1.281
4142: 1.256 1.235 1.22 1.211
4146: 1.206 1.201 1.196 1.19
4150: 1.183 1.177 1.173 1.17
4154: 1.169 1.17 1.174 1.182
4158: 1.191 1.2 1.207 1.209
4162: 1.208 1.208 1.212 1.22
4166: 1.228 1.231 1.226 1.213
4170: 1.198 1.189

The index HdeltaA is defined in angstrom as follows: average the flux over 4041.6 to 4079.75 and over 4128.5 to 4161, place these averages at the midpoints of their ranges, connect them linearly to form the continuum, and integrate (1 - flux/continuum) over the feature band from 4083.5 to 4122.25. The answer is 6.97 angstrom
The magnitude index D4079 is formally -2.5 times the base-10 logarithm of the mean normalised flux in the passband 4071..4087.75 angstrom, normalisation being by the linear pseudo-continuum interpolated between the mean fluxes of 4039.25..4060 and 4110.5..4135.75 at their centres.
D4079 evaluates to -0.07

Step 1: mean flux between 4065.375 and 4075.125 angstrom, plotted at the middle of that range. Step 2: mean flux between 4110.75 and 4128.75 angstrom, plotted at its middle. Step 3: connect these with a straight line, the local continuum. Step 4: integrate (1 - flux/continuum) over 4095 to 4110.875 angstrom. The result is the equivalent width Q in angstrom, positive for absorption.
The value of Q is 3.1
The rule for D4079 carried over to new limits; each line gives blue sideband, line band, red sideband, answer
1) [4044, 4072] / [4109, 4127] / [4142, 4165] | 0.171 mag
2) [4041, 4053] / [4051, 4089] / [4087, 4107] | -0.114 mag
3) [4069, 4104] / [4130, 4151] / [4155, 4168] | -0.056 mag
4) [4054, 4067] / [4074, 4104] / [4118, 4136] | 0.079 mag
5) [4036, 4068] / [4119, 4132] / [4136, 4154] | 0.091 mag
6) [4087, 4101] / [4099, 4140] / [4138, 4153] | 0.057 mag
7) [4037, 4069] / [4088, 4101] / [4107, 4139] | 0.131 mag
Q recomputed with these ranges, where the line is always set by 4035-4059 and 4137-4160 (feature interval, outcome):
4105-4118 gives 2.6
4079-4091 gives 0.2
